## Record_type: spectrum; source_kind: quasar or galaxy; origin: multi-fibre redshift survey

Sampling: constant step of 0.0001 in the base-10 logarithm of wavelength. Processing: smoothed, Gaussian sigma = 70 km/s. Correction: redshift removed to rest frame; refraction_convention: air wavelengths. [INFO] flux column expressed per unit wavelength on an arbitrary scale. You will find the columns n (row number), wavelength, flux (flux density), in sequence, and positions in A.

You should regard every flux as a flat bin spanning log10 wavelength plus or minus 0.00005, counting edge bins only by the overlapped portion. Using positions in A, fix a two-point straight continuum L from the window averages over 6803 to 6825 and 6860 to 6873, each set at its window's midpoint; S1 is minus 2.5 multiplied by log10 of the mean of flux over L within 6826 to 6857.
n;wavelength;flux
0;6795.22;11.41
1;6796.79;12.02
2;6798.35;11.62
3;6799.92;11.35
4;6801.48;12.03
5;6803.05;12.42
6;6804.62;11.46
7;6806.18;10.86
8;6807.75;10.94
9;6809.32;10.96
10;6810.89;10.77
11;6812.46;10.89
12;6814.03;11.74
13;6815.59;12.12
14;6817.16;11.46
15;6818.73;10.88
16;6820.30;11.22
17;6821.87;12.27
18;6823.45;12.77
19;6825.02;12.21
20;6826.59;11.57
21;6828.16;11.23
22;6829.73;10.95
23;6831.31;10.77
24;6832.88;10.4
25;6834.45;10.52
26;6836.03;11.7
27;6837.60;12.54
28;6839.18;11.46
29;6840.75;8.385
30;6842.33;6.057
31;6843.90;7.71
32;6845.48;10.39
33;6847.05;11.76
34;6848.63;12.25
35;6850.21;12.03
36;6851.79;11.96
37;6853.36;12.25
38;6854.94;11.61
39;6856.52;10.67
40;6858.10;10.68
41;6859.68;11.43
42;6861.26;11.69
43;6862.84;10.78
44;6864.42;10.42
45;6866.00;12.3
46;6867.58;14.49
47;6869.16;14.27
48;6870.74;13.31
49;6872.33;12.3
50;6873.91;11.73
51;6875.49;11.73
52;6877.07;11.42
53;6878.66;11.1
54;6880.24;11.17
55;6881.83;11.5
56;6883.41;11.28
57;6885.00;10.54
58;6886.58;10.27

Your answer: 0.11 mag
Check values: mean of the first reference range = 11.5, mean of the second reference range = 12.4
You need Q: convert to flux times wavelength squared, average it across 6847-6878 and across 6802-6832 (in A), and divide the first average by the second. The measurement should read 1.1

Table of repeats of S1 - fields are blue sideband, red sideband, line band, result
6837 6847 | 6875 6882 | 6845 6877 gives -0.14 mag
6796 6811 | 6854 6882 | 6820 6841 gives 0.02 mag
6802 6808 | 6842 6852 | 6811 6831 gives -0.05 mag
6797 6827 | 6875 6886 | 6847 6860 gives -0.03 mag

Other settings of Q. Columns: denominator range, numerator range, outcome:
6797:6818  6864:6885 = 1.07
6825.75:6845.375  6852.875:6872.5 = 1.18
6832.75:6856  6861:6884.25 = 1.12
